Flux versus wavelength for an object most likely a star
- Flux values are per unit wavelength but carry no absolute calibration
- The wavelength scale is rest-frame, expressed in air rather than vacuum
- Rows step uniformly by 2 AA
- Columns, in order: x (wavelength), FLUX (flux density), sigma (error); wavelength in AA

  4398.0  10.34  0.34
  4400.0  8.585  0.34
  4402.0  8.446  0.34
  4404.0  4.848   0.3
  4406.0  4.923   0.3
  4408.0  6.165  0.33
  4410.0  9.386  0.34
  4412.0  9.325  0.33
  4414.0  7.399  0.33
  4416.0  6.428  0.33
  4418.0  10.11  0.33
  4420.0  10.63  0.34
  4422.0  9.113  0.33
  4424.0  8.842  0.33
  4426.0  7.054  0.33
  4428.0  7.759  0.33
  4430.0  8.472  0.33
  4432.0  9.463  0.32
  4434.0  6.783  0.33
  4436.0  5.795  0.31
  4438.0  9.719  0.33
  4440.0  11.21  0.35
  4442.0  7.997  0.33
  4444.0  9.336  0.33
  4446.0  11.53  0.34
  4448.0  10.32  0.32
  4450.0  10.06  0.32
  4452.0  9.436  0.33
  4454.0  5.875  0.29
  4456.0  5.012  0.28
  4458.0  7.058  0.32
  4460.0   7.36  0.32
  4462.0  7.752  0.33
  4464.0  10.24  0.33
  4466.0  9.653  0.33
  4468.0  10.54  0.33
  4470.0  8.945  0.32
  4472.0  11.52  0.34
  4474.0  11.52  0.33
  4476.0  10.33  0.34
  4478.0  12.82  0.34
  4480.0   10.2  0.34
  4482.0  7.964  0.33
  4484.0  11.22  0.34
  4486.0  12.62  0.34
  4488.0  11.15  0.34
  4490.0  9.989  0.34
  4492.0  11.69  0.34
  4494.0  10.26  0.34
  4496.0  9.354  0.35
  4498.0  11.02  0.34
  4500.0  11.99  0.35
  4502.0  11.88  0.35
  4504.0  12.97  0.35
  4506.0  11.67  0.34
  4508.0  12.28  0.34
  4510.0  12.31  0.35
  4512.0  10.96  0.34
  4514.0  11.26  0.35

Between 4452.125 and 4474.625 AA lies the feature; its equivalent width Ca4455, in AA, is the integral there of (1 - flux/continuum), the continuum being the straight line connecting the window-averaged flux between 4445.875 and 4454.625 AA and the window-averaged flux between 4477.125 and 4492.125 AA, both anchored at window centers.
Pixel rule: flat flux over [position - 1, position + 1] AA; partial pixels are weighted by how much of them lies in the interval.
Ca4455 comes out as 3.0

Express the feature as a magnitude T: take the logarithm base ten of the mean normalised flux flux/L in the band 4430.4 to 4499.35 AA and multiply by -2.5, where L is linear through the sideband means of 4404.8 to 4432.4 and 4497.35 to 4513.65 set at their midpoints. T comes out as 0.062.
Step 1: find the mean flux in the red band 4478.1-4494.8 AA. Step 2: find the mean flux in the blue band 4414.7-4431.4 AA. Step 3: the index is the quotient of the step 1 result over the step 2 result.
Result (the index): 1.26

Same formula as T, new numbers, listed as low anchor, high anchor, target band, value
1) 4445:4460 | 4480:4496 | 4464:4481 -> -0.11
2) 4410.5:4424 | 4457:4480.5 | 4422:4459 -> 0.10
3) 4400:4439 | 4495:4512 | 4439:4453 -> -0.10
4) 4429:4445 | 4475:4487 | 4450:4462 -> 0.30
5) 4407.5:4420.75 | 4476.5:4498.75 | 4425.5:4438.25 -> 0.17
